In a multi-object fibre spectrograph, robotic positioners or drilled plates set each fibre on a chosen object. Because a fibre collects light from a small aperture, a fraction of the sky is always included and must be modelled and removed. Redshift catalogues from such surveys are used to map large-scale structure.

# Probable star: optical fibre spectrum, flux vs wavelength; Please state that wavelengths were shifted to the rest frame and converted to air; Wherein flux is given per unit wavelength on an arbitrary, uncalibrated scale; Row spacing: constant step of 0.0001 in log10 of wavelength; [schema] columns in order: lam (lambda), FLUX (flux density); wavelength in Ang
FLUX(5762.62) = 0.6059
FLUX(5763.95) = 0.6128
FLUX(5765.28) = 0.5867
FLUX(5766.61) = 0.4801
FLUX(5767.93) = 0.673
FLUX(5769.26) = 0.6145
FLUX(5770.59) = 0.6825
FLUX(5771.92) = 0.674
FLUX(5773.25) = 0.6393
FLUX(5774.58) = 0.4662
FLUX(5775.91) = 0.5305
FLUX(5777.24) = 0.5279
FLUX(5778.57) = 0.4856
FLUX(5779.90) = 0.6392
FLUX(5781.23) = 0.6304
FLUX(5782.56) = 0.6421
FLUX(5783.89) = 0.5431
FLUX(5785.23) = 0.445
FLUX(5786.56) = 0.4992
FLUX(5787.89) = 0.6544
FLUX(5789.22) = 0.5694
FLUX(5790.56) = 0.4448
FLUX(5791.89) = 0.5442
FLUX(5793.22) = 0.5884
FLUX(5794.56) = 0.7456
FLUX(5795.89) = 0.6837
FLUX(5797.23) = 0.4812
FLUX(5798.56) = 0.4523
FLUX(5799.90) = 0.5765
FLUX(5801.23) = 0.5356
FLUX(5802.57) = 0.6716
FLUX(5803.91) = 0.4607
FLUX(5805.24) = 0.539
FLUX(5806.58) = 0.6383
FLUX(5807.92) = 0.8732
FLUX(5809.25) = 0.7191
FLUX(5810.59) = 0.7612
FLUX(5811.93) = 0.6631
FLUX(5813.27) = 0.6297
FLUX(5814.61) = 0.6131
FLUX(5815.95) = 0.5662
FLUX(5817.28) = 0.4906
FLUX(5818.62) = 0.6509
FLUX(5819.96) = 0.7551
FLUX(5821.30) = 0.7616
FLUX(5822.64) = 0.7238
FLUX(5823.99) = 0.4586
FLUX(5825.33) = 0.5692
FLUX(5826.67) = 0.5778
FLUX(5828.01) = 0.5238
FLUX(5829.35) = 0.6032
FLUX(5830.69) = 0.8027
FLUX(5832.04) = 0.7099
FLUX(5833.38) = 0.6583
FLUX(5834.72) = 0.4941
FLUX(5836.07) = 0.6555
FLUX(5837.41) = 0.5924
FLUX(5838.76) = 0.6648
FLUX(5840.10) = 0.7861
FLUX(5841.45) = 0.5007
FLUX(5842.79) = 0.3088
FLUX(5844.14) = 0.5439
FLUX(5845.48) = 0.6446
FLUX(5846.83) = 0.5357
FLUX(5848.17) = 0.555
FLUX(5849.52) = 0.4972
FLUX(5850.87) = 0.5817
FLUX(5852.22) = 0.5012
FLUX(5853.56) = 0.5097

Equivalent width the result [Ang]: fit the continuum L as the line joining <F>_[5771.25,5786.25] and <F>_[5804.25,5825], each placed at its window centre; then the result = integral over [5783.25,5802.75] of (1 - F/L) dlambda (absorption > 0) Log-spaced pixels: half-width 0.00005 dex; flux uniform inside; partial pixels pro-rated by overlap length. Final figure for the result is 1.3 Ang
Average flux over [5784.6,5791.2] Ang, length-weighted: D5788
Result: 0.523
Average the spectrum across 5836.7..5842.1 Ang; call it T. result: 0.636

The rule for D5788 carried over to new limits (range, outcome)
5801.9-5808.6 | 0.637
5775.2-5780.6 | 0.546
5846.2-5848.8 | 0.547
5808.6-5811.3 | 0.738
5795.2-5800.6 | 0.55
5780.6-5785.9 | 0.564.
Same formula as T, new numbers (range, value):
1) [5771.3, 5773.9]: 0.656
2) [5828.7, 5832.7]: 0.705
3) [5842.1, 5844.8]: 0.427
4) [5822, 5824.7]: 0.588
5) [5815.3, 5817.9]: 0.531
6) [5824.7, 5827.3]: 0.574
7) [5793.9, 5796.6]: 0.711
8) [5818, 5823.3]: 0.724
